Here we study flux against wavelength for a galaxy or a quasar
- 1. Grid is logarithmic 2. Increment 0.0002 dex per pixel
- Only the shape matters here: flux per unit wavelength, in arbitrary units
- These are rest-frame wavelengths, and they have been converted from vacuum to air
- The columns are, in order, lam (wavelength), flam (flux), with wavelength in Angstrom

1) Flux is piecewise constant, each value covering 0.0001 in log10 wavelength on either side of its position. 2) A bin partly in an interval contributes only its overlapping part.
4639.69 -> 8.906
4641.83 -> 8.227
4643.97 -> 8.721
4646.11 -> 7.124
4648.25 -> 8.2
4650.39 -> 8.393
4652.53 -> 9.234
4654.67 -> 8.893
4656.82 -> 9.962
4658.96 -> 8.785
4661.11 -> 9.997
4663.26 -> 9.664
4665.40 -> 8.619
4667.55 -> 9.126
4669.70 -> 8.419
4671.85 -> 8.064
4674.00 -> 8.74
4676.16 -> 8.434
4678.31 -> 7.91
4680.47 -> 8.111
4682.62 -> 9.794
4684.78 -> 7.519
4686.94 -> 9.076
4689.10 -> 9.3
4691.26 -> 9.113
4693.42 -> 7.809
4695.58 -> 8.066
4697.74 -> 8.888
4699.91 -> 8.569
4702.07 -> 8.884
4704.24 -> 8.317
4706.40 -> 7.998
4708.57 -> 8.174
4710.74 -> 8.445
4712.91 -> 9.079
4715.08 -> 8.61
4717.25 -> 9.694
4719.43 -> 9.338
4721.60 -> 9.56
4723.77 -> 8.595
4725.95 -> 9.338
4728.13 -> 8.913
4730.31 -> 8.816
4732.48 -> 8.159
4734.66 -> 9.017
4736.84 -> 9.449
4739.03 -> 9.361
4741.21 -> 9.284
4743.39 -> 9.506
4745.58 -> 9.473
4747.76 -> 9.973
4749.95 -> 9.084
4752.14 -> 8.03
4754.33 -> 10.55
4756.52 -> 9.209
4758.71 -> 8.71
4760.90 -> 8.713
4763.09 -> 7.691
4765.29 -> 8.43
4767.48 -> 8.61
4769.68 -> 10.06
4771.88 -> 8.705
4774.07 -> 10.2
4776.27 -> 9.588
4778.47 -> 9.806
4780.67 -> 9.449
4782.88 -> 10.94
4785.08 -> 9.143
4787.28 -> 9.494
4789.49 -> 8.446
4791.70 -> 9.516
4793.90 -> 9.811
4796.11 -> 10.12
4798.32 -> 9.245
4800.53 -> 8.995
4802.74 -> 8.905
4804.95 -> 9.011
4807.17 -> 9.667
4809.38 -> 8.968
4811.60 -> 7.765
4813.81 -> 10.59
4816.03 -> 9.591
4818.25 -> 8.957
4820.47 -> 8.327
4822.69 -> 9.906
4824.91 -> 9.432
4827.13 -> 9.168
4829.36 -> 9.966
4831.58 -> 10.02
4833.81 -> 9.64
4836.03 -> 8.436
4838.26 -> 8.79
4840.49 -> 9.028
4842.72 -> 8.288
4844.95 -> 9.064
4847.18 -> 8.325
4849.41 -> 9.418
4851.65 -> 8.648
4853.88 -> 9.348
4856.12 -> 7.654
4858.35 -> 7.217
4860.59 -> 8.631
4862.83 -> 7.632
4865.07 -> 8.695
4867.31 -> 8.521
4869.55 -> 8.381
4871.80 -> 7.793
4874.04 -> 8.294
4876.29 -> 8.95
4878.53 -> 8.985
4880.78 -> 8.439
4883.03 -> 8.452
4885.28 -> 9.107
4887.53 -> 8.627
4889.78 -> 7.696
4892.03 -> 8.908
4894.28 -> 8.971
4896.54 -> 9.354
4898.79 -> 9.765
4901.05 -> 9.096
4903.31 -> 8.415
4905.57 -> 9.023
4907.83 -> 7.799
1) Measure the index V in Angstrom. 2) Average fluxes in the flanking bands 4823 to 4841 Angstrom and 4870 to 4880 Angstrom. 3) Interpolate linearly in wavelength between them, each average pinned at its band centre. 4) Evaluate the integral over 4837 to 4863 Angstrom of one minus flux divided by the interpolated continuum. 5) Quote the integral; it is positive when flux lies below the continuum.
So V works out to 1.3 Angstrom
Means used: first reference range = 9.35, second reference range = 8.49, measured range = 8.53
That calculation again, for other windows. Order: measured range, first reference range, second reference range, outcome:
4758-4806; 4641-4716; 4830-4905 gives -3.27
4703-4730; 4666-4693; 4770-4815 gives 0.13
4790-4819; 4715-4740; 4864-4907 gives -1.32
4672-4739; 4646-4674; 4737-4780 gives 2.25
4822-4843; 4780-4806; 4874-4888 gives -0.42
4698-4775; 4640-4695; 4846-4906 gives -2.90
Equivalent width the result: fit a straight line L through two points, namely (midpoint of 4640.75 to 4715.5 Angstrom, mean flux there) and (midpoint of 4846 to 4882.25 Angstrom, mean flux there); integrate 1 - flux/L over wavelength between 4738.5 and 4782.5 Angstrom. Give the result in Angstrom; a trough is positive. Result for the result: -3.6 Angstrom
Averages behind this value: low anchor 8.64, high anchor 8.43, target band 9.25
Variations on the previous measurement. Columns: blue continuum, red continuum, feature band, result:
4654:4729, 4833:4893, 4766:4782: -1.5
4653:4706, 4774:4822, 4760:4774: 0.6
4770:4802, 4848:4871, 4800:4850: -1.2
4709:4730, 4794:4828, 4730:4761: -0.3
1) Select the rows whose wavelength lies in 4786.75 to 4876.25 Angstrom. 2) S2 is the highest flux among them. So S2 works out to 10.59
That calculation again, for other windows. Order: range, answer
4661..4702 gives 9.997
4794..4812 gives 10.12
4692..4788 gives 10.94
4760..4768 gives 8.713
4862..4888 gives 9.107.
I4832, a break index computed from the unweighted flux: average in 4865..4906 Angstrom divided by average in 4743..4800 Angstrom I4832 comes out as 0.93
